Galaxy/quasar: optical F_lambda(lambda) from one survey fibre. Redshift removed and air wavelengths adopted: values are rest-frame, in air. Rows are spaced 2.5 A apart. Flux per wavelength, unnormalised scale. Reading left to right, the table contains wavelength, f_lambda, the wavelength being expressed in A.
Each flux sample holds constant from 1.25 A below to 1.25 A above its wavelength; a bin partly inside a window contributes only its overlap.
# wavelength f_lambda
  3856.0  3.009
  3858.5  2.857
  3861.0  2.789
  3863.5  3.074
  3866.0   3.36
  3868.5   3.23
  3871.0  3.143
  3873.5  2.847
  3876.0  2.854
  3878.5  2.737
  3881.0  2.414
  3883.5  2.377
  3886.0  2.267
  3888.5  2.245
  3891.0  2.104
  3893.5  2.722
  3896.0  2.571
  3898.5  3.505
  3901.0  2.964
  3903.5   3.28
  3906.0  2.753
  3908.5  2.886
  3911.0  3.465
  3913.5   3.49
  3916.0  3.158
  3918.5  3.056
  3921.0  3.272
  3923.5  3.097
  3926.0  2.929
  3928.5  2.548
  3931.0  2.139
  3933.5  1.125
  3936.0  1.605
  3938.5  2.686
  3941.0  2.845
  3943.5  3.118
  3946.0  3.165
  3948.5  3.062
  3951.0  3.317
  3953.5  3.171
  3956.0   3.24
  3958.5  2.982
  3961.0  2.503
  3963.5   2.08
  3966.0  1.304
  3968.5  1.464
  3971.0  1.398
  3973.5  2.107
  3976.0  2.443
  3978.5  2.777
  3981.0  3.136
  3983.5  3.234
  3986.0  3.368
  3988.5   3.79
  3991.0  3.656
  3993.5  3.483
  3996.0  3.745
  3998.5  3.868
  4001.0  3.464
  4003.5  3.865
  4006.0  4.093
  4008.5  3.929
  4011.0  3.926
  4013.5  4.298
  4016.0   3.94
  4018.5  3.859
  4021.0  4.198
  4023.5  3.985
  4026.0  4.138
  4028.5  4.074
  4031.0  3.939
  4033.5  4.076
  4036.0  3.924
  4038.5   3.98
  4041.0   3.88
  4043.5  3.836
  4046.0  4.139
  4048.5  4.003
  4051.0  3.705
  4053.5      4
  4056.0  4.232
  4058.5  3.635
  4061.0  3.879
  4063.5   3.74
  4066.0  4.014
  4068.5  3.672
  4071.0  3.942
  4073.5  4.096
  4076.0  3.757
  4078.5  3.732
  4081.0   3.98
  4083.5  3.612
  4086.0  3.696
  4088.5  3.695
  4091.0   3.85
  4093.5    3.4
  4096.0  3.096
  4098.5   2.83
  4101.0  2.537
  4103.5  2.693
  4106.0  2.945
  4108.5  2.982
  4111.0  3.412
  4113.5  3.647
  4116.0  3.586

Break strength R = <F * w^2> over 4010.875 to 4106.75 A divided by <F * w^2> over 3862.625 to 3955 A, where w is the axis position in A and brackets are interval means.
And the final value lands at 1.44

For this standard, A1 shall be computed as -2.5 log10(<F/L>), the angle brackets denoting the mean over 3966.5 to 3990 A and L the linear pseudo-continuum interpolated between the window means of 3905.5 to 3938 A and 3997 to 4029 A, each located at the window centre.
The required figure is 0.33 mag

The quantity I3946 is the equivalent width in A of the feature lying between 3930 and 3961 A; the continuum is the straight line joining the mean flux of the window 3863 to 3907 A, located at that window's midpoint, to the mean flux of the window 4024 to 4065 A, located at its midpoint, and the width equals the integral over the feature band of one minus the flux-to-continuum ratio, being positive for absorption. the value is 5.2 A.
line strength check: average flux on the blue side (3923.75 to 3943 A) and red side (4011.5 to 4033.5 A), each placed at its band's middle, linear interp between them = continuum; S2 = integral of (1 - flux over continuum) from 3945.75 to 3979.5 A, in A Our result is 4.5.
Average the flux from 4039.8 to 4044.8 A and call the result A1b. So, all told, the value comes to 3.86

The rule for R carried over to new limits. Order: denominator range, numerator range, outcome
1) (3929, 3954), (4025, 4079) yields 1.59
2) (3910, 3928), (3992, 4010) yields 1.24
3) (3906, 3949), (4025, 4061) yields 1.50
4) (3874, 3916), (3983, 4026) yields 1.44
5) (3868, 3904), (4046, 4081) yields 1.56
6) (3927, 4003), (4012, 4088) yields 1.48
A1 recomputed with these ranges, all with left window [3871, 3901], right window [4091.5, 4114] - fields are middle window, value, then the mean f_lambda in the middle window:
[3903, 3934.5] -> -0.063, 2.87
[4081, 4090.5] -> -0.222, 3.72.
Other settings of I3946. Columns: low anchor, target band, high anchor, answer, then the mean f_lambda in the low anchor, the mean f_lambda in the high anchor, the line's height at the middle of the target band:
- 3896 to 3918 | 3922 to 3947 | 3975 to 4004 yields 5.5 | 3.15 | 3.4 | 3.23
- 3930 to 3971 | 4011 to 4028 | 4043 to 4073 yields -3.4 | 2.46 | 3.91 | 3.39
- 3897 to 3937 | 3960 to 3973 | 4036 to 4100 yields 5.7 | 2.84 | 3.77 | 3.14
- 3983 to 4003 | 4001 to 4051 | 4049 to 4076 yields -3.3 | 3.6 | 3.89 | 3.74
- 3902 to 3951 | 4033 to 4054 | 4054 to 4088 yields -1.7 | 2.84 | 3.85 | 3.65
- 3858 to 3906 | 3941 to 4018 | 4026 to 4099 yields 5.4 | 2.81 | 3.82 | 3.36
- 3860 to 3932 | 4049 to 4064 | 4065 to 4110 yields -2.2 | 2.87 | 3.47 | 3.37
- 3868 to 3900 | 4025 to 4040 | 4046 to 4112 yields -2.9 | 2.68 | 3.59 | 3.38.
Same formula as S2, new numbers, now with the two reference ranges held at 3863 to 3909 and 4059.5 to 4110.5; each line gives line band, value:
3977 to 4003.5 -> -2.4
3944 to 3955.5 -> -0.6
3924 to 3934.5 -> 2.4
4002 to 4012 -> -2.2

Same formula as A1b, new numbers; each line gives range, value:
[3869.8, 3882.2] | 2.8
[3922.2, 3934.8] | 2.37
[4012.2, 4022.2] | 4.07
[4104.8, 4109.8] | 2.97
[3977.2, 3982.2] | 2.95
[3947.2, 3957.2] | 3.2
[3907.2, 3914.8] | 3.28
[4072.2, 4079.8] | 3.86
